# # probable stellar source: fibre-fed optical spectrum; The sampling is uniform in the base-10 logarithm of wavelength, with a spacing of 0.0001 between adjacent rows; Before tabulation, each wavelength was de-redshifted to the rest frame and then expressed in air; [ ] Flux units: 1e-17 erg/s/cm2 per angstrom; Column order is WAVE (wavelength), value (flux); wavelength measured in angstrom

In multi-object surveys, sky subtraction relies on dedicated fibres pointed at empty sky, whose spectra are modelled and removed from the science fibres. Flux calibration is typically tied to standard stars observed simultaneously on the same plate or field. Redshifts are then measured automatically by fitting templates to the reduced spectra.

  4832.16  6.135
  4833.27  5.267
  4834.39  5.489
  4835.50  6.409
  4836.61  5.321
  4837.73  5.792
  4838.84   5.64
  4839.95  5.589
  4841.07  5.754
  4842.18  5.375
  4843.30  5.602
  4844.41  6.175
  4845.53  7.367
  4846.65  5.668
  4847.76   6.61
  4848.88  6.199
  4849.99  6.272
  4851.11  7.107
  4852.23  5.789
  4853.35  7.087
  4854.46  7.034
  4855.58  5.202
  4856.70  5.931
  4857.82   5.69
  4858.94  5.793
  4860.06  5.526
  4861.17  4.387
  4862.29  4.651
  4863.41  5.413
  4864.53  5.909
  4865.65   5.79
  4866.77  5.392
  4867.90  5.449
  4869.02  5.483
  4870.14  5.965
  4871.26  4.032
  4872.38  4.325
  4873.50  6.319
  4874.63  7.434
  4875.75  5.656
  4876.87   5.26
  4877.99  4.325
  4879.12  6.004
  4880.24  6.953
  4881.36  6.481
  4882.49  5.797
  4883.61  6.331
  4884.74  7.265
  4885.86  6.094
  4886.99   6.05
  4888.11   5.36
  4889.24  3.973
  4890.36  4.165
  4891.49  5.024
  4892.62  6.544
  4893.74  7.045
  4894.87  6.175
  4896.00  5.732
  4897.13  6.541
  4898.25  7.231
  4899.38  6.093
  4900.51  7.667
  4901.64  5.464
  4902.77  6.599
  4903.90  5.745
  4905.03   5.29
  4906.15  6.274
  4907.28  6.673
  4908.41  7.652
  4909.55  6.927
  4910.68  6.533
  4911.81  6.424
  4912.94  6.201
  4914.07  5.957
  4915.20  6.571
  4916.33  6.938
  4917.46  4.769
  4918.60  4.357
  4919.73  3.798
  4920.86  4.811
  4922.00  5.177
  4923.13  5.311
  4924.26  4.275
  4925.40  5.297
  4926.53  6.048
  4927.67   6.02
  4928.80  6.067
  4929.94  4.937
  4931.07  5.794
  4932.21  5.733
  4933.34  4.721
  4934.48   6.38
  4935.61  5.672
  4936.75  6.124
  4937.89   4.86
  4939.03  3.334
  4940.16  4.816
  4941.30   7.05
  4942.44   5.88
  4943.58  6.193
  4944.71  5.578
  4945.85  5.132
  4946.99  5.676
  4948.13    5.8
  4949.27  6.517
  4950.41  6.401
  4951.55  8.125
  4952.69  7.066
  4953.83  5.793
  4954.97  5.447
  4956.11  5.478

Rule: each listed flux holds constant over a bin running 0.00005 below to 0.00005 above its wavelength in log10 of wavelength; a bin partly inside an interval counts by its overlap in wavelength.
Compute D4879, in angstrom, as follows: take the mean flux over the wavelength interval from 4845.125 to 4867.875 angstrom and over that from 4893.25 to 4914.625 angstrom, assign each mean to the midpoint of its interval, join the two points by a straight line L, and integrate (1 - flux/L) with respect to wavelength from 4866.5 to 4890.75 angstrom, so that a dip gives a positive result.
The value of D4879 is 2.0 angstrom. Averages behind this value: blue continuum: 5.92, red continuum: 6.43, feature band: 5.66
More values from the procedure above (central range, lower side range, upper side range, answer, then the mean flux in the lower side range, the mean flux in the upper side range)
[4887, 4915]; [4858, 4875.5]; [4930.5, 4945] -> -3.22 angstrom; 5.47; 5.55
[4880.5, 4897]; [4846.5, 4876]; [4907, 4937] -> -0.39 angstrom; 5.78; 5.73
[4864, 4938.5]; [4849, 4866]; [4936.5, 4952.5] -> 0.54 angstrom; 5.85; 5.84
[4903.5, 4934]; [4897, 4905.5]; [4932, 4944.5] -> 1.22 angstrom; 6.33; 5.52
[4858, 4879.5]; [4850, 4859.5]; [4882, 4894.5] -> 2.15 angstrom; 6.2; 5.79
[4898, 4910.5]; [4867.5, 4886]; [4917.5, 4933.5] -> -2.38 angstrom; 5.83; 5.17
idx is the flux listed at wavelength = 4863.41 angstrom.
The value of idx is 5.413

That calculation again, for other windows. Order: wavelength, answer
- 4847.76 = 6.61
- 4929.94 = 4.937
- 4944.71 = 5.578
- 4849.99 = 6.272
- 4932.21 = 5.733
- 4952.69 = 7.066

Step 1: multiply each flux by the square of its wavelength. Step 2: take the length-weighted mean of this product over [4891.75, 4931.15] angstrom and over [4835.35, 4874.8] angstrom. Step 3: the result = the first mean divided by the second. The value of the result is 1.05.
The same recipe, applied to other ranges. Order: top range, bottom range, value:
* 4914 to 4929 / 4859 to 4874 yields 1.03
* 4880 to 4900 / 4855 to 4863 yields 1.15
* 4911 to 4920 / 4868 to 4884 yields 1.01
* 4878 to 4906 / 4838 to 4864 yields 1.04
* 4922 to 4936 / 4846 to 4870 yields 0.97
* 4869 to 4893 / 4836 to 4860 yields 0.95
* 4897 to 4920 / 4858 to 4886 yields 1.11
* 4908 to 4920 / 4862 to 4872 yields 1.15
